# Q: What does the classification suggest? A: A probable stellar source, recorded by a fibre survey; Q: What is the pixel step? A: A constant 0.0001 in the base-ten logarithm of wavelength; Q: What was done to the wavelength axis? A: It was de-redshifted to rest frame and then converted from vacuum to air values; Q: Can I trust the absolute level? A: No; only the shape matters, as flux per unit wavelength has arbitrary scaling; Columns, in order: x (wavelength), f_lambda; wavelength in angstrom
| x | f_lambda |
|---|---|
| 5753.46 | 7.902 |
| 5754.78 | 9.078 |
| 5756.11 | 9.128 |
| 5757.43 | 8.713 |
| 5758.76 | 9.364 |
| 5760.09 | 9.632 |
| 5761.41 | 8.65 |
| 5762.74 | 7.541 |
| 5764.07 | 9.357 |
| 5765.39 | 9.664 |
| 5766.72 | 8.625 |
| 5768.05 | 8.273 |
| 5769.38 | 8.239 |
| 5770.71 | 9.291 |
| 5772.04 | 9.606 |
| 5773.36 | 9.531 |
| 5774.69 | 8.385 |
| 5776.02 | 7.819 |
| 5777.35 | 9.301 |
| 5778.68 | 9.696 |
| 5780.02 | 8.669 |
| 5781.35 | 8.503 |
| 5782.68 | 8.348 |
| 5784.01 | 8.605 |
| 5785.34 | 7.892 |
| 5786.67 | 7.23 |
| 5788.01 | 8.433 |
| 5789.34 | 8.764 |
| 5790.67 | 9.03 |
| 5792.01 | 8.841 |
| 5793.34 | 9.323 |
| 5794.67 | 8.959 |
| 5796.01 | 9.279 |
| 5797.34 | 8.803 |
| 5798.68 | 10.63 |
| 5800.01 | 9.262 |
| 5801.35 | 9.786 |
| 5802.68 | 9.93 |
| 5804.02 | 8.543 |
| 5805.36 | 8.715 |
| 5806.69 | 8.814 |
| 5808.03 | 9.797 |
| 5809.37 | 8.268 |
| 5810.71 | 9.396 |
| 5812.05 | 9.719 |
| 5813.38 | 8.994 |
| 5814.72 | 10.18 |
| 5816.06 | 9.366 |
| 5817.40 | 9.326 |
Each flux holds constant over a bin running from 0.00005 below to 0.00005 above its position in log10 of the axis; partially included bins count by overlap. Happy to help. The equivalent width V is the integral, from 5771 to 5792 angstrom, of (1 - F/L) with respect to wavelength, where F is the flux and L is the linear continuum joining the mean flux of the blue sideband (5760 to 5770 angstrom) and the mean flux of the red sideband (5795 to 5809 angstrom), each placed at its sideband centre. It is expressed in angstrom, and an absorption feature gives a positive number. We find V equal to 0.7 angstrom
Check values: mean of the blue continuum 8.7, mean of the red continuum 9.32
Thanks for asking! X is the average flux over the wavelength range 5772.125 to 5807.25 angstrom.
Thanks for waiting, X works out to 8.9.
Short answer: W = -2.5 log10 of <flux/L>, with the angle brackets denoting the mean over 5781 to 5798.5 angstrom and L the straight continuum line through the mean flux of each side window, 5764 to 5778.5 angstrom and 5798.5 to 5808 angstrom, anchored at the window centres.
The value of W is 0.06 mag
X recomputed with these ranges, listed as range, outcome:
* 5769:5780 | 8.98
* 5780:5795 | 8.54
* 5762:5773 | 8.84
